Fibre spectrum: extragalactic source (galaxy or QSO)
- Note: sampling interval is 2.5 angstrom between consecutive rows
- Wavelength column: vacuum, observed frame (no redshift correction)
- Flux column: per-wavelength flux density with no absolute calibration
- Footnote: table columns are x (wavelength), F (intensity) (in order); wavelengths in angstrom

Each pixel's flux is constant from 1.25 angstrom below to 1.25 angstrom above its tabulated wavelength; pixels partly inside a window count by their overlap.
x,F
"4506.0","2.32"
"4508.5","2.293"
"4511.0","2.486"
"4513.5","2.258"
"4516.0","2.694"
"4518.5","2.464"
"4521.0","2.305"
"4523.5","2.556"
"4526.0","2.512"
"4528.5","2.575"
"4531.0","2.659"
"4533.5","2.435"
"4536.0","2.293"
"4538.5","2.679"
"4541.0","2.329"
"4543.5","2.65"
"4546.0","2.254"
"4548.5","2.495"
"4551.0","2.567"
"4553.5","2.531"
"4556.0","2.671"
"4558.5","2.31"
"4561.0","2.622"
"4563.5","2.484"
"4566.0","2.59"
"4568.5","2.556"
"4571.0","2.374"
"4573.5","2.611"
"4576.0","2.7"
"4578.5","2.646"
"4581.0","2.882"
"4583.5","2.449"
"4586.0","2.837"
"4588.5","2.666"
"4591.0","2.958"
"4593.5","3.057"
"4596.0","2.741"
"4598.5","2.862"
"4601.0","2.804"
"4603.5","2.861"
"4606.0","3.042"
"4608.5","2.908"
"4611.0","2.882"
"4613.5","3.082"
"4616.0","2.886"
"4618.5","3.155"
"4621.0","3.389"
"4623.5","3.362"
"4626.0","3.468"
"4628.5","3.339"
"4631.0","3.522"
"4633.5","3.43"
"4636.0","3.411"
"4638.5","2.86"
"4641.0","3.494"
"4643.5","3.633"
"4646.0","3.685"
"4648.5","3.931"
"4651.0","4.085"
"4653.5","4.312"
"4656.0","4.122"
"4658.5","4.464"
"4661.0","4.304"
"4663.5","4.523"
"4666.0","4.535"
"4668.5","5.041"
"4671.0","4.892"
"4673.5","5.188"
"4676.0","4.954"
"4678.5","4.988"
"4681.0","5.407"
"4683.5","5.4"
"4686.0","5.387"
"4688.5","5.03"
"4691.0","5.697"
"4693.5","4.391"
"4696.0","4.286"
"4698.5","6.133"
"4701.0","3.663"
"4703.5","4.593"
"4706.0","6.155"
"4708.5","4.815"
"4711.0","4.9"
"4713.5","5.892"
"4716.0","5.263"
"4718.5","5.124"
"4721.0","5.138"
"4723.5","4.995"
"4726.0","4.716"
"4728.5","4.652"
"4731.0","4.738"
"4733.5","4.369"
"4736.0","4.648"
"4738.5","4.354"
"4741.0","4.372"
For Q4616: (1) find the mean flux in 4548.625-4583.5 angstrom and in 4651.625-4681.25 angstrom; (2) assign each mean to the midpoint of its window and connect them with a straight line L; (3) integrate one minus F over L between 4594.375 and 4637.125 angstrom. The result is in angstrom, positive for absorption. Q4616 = 5.87 angstrom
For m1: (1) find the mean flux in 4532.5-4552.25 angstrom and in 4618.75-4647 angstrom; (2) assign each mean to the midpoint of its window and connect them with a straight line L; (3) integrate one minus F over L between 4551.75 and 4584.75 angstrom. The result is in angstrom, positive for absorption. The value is 1.9 angstrom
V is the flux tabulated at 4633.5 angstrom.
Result 3.43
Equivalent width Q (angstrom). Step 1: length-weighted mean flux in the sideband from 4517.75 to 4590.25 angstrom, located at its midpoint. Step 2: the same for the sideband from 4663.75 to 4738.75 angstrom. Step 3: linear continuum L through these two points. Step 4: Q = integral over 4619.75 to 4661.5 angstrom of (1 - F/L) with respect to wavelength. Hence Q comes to 3.2 angstrom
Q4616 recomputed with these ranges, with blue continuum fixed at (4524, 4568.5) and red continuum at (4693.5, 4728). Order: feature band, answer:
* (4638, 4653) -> 1.3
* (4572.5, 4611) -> 4.8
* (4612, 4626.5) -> 1.7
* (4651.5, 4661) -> -0.2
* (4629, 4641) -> 1.7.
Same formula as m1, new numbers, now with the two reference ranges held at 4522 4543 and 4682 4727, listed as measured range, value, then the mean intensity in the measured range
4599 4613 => 2.73 angstrom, 2.91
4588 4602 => 2.38 angstrom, 2.86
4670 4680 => -0.80 angstrom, 5.02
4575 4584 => 1.47 angstrom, 2.69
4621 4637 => 2.17 angstrom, 3.42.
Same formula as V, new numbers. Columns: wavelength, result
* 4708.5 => 4.815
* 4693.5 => 4.391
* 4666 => 4.535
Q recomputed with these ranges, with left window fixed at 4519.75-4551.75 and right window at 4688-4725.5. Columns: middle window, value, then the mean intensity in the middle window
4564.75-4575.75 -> 1.7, 2.55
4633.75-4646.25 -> 2.0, 3.4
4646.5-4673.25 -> -0.4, 4.43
